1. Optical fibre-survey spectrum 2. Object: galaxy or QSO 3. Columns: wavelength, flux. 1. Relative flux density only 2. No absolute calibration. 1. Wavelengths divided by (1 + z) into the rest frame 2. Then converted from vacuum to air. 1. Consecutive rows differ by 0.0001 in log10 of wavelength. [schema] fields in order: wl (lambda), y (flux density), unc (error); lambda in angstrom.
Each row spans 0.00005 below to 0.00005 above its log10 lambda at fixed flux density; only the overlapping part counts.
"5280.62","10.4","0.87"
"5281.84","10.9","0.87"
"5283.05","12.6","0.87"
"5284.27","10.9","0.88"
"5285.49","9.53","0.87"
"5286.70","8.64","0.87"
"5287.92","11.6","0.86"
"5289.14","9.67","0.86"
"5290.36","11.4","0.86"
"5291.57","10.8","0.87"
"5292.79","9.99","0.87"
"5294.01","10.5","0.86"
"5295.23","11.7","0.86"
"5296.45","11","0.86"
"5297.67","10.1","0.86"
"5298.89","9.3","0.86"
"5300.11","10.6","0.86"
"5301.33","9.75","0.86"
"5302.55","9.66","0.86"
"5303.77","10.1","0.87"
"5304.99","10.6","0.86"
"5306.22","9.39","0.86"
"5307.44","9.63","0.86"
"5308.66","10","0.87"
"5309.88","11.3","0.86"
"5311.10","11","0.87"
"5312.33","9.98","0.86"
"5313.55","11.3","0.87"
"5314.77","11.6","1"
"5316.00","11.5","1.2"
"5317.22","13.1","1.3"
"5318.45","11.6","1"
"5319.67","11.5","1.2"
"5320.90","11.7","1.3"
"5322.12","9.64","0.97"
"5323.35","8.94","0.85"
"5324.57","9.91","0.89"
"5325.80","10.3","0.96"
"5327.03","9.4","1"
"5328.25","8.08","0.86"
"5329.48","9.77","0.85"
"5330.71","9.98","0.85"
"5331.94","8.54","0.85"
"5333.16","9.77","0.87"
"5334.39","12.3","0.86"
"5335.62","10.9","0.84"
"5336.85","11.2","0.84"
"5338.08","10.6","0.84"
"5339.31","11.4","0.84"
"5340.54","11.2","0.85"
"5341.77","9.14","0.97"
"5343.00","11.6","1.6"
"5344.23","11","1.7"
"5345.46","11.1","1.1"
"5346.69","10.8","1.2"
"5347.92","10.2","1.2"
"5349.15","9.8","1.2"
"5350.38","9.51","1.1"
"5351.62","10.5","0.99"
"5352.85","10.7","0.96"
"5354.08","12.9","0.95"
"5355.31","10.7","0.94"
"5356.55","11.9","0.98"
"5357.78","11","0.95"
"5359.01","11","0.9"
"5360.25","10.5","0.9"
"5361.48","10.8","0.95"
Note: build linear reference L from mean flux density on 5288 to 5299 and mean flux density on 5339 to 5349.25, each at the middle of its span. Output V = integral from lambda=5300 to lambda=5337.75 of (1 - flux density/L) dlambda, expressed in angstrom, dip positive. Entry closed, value 0.9 angstrom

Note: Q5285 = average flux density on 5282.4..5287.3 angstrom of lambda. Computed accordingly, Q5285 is 10.4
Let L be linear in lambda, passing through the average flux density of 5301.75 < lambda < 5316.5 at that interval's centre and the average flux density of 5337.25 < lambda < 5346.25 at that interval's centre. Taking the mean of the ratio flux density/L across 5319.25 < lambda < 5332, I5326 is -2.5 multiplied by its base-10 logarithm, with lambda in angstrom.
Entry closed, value 0.09 mag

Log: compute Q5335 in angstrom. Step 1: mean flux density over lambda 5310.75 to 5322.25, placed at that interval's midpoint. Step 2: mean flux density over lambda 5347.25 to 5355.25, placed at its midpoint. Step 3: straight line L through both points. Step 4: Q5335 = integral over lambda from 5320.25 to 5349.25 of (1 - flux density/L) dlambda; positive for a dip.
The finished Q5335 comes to 1.7 angstrom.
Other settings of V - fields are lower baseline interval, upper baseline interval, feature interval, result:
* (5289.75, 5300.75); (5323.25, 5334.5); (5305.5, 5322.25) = -1.6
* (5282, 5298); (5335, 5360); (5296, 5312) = 0.8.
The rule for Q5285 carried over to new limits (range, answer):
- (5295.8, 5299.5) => 10.1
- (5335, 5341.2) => 11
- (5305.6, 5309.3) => 9.68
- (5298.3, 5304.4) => 9.89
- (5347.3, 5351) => 9.84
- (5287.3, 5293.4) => 10.7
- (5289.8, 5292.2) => 11.1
